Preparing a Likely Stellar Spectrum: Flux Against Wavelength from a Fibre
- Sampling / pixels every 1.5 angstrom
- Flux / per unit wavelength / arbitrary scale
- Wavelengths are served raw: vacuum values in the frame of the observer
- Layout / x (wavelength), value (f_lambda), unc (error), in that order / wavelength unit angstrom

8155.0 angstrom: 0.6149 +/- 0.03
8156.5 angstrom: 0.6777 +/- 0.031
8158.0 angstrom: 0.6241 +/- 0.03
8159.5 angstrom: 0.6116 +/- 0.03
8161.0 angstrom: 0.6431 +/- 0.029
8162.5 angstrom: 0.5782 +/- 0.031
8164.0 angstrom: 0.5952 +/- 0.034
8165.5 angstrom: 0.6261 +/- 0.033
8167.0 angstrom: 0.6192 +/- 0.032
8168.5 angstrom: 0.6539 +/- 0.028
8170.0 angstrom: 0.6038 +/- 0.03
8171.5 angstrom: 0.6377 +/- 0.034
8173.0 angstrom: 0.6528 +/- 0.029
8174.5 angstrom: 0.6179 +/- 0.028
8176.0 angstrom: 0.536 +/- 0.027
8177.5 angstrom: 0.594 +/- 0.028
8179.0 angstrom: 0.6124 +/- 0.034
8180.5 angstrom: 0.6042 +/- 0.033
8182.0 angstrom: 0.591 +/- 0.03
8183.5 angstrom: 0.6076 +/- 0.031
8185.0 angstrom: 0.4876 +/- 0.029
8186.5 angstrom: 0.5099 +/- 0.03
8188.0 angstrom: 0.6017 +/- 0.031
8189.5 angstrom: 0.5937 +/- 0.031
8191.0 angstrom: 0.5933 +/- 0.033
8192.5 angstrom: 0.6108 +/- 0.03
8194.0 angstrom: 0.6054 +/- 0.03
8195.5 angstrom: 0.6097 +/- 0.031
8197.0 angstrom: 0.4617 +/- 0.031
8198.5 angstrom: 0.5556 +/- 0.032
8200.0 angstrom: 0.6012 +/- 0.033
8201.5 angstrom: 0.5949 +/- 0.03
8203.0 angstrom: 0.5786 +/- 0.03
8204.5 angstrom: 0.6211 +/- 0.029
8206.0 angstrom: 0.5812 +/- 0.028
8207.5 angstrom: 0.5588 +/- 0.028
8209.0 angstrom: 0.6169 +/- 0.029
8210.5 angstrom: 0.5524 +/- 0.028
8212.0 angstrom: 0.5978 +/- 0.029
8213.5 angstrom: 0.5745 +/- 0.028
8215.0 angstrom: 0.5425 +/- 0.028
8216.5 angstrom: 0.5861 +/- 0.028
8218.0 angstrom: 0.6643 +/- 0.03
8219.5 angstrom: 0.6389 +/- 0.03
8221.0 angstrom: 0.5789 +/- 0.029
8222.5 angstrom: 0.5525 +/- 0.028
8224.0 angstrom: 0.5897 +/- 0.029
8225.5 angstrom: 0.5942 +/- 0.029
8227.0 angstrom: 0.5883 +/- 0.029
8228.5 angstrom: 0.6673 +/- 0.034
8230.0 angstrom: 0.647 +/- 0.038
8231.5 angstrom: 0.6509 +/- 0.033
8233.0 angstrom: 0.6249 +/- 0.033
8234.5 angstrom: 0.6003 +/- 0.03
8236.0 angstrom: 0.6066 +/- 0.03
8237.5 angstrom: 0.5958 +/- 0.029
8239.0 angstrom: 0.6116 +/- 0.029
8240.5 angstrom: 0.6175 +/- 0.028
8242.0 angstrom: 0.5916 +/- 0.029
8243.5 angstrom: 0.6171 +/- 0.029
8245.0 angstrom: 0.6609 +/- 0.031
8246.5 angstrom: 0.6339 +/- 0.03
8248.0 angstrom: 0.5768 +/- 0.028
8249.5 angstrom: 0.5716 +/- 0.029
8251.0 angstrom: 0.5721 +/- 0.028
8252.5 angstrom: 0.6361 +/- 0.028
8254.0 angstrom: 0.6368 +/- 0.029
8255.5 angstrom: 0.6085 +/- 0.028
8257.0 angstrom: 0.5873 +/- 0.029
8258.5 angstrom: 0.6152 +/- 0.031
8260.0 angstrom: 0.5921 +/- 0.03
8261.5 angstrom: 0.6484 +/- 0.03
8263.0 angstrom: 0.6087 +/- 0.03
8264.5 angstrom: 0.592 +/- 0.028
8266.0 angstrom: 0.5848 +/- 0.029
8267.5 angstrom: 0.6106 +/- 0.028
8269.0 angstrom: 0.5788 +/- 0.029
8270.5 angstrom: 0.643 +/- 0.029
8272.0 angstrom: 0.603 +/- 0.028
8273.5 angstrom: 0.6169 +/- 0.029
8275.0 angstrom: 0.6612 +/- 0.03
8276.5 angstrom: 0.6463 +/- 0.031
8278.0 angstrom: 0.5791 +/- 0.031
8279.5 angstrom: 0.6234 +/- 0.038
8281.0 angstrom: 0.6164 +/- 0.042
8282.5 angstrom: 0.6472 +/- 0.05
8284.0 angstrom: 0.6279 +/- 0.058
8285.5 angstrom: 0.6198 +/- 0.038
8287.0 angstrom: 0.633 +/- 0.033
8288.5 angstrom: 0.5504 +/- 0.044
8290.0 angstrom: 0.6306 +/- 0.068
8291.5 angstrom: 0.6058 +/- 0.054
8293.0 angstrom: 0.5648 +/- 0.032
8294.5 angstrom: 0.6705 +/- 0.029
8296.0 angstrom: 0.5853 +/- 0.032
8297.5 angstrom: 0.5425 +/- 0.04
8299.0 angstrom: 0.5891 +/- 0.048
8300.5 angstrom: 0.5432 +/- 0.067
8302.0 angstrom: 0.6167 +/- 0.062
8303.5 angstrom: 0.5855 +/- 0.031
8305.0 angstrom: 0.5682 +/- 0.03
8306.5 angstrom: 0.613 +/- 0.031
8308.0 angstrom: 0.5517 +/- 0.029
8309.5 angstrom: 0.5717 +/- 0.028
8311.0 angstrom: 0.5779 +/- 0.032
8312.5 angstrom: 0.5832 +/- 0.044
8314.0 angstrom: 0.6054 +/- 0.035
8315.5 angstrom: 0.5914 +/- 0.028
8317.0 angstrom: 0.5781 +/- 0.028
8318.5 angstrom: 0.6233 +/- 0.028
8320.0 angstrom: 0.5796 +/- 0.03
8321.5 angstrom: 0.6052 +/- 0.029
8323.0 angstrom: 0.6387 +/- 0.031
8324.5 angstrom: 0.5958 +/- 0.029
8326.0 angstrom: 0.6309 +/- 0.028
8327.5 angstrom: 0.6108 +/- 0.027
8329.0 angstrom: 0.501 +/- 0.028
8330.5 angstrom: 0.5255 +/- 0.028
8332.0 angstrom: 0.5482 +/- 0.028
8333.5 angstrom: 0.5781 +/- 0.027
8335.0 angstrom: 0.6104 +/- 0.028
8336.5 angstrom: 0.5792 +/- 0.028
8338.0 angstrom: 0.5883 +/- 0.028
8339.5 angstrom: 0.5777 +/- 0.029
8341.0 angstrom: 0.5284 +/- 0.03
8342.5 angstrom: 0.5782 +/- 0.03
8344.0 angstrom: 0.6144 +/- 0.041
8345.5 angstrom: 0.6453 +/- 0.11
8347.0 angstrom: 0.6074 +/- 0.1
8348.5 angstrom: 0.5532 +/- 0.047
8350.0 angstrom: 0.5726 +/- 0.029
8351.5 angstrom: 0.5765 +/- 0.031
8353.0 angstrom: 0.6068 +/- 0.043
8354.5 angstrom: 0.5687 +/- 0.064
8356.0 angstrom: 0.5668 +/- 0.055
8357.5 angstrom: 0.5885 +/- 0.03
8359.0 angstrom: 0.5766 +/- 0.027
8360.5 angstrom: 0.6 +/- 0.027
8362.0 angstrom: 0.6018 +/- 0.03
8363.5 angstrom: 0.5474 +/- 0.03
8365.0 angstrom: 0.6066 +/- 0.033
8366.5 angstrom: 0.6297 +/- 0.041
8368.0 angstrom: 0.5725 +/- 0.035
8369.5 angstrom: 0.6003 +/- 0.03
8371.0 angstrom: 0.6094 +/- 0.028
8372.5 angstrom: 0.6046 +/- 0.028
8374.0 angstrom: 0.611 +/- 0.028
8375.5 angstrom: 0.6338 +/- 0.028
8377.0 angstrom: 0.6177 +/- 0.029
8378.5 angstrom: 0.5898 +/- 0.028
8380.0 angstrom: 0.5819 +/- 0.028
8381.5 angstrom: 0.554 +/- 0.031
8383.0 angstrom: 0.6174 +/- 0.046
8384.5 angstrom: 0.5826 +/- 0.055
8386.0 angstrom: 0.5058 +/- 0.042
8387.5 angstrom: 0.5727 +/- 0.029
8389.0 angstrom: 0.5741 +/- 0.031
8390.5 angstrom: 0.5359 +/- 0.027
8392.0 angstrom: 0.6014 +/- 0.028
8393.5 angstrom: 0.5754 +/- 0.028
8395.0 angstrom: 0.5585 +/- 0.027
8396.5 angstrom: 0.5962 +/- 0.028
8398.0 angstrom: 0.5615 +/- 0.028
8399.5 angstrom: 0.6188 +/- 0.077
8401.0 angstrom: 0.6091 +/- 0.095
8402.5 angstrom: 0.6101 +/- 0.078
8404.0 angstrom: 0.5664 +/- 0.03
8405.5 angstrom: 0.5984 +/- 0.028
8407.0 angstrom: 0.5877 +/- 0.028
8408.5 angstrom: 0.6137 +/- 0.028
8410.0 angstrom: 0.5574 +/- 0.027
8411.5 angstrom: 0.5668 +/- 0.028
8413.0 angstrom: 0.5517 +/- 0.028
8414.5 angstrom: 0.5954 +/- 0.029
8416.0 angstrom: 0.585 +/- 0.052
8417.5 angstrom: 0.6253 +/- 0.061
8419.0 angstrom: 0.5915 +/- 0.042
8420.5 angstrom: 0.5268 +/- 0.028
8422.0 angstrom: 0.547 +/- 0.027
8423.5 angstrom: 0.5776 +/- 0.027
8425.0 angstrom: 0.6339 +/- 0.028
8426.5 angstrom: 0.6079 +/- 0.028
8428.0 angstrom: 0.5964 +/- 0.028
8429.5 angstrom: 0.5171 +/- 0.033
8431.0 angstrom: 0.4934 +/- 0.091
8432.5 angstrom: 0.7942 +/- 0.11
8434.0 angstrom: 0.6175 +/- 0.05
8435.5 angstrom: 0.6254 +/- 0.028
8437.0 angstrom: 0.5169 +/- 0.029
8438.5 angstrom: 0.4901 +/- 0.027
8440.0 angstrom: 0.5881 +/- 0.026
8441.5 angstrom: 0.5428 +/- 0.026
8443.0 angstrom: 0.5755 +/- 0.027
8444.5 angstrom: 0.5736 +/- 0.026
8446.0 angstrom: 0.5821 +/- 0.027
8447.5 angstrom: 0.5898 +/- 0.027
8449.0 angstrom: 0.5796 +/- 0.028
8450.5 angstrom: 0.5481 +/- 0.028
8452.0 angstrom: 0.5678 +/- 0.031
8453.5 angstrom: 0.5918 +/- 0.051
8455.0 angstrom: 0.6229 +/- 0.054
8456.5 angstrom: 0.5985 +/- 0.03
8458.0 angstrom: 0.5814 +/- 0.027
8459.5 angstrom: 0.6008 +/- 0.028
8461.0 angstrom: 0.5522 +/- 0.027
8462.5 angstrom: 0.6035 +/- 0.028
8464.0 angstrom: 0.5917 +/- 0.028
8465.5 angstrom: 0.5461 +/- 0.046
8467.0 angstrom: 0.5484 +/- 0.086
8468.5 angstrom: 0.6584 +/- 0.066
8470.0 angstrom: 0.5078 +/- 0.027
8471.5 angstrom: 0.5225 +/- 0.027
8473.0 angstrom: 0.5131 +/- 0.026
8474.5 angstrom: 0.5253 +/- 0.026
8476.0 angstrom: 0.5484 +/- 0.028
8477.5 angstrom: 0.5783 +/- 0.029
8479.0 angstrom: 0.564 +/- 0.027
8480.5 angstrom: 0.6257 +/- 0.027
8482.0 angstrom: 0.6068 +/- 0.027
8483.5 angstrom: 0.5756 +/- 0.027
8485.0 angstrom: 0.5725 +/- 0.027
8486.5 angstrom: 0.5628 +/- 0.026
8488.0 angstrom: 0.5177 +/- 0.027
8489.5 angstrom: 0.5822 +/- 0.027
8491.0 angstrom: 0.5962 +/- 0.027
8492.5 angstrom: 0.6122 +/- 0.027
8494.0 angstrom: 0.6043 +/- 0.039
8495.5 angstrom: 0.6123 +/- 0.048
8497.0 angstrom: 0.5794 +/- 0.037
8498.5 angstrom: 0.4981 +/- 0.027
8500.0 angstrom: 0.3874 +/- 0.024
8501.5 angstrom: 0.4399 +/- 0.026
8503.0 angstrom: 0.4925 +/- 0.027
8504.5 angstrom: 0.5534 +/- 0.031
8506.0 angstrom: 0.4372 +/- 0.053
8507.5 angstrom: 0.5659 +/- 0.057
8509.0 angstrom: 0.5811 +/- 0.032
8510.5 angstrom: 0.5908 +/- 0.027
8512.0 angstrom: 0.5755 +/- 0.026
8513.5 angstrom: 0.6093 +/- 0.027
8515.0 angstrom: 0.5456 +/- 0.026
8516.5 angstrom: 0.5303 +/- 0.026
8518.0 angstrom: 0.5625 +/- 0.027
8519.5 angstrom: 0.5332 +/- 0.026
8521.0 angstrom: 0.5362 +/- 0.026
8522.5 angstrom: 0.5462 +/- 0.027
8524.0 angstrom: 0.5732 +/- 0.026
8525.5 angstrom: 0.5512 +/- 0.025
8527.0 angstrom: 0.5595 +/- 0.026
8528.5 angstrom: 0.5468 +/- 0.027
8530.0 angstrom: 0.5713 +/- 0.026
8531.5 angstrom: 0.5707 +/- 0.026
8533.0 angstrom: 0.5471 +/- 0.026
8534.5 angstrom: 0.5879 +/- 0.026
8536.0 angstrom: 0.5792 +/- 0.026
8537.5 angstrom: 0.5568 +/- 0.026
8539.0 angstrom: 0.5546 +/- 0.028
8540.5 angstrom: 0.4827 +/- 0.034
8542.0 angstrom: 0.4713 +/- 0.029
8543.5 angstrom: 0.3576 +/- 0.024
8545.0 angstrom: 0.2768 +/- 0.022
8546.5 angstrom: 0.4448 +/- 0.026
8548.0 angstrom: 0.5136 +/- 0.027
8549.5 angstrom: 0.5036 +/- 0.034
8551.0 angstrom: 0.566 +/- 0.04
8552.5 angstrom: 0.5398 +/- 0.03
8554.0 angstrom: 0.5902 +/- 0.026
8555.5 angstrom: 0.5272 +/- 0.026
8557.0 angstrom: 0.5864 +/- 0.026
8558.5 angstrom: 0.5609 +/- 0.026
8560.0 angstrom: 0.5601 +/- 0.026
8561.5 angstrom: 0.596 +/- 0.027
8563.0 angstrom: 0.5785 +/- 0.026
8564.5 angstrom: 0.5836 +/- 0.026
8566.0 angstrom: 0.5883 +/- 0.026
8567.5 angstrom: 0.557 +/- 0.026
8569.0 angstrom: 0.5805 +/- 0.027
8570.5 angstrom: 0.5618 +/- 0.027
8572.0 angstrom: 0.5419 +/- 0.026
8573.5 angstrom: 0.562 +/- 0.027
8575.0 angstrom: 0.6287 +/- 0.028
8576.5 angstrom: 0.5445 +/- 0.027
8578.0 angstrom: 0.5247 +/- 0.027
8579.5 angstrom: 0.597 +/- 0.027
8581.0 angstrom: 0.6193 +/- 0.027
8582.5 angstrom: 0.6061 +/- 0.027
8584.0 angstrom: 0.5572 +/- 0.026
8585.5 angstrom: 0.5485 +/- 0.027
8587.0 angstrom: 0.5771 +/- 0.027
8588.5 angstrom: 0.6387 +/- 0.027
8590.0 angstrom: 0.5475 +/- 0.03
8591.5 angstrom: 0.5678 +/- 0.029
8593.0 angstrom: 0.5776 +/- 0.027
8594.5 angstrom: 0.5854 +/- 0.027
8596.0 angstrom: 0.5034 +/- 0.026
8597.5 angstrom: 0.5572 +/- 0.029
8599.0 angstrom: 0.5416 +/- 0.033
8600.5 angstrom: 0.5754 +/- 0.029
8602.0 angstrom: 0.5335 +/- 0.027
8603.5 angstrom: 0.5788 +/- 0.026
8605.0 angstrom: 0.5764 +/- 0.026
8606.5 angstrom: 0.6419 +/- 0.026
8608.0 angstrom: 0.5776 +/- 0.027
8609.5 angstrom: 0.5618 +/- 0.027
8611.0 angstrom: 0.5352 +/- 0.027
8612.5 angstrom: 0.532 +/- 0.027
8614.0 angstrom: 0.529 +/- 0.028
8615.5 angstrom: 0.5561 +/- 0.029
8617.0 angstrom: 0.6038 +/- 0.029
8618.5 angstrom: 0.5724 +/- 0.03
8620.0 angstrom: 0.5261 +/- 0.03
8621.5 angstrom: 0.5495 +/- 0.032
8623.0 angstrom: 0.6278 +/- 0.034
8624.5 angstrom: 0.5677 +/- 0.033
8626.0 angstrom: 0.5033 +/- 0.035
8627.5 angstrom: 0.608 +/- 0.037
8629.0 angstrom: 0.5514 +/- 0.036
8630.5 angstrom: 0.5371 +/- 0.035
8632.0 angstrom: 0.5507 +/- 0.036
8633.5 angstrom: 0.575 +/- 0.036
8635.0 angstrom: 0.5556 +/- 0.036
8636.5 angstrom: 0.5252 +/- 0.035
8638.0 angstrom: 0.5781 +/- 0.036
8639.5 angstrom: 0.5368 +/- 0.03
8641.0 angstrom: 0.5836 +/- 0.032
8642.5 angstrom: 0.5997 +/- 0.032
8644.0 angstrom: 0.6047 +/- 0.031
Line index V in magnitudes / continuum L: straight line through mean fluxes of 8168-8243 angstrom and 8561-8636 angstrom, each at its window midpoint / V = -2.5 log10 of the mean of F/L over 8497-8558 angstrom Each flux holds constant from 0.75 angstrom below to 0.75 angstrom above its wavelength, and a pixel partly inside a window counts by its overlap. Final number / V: 0.09 mag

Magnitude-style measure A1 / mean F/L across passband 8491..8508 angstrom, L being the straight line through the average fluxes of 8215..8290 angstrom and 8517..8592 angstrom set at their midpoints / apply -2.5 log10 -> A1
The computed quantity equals 0.06 mag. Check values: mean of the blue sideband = 0.612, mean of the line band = 0.528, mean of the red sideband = 0.549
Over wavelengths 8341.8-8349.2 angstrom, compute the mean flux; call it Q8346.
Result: 0.6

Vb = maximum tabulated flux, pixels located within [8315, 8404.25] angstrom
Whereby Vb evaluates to 0.6453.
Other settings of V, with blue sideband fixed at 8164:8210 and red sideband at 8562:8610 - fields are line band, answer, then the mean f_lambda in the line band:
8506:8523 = 0.04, 0.556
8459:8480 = 0.03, 0.562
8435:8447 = 0.03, 0.561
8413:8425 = 0.00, 0.58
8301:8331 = 0.00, 0.588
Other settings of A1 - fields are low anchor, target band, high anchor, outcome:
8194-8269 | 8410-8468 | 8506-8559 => -0.05 mag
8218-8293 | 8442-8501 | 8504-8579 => -0.02 mag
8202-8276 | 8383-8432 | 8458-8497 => 0.01 mag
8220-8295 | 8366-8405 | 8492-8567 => -0.02 mag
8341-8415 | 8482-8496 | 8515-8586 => -0.04 mag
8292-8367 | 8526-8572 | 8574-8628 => 0.07 mag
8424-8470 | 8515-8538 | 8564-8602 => 0.04 mag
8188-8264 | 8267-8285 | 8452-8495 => -0.05 mag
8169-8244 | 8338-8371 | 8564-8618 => 0.00 mag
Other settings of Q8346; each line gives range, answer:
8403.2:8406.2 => 0.583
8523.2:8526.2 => 0.562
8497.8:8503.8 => 0.455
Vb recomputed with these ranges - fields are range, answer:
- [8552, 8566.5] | 0.596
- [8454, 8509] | 0.6584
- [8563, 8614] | 0.6419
